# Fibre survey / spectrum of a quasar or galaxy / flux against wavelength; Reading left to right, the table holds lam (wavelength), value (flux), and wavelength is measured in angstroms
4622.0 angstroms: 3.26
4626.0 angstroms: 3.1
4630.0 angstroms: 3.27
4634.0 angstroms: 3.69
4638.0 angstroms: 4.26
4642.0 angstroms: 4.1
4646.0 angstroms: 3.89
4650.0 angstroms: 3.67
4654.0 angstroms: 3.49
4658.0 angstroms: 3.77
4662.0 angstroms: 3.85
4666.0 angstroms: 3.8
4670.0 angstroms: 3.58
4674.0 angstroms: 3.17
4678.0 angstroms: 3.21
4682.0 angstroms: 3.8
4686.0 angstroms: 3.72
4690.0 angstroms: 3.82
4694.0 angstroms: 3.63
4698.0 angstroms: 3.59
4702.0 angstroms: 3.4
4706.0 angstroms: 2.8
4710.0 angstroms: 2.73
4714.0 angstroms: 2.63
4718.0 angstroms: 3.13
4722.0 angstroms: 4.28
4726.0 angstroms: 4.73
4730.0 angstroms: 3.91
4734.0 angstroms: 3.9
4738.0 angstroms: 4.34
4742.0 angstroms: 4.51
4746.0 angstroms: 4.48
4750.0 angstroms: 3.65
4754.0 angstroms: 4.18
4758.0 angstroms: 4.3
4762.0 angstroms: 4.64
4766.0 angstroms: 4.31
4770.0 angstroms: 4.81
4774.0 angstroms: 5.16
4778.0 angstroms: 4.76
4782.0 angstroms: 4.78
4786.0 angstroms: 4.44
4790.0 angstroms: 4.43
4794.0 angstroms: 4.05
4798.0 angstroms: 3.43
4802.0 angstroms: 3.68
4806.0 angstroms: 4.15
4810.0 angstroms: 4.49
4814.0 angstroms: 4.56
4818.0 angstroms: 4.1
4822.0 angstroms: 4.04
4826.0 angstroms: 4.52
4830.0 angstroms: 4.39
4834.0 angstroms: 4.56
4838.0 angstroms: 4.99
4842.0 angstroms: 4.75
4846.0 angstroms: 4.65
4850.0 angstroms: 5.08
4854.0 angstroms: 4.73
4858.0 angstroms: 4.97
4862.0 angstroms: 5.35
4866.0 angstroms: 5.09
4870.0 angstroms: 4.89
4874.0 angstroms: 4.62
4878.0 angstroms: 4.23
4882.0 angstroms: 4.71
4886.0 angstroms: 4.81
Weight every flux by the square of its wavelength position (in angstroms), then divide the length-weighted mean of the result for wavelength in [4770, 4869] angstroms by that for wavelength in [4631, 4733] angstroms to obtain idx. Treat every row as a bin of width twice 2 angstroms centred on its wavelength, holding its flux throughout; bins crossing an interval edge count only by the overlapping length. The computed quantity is 1.33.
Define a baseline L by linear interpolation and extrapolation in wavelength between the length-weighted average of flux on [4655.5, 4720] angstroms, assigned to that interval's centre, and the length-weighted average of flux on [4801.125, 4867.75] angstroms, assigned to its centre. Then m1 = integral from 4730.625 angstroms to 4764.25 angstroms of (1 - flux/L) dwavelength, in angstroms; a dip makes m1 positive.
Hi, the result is -2.90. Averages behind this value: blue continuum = 3.41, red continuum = 4.61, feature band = 4.24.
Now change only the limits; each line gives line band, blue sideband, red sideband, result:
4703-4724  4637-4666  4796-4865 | 4.88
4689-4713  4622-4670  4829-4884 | 4.21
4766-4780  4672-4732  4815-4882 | -2.57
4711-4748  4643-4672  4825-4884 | 1.47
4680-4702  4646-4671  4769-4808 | 1.08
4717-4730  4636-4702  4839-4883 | -0.24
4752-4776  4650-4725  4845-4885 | -2.91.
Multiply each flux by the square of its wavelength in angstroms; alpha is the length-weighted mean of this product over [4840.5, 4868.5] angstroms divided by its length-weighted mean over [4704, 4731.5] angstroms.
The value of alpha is 1.5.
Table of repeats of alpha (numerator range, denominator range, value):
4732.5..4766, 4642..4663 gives 1.18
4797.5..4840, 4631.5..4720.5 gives 1.29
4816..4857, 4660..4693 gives 1.36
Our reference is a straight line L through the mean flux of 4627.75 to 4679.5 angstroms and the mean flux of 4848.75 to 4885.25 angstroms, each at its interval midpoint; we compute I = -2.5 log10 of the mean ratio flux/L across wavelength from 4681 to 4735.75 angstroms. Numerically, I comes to 0.12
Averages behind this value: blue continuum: 3.67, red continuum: 4.85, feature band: 3.57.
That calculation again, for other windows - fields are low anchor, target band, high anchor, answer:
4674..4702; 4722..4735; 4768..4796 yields -0.049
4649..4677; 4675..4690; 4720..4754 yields 0.055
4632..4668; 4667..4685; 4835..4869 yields 0.147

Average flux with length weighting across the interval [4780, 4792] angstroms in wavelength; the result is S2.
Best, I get 4.55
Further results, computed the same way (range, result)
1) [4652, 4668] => 3.73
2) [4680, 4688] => 3.76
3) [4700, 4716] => 2.89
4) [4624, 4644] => 3.68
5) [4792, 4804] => 3.72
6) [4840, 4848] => 4.7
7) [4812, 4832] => 4.32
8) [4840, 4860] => 4.84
